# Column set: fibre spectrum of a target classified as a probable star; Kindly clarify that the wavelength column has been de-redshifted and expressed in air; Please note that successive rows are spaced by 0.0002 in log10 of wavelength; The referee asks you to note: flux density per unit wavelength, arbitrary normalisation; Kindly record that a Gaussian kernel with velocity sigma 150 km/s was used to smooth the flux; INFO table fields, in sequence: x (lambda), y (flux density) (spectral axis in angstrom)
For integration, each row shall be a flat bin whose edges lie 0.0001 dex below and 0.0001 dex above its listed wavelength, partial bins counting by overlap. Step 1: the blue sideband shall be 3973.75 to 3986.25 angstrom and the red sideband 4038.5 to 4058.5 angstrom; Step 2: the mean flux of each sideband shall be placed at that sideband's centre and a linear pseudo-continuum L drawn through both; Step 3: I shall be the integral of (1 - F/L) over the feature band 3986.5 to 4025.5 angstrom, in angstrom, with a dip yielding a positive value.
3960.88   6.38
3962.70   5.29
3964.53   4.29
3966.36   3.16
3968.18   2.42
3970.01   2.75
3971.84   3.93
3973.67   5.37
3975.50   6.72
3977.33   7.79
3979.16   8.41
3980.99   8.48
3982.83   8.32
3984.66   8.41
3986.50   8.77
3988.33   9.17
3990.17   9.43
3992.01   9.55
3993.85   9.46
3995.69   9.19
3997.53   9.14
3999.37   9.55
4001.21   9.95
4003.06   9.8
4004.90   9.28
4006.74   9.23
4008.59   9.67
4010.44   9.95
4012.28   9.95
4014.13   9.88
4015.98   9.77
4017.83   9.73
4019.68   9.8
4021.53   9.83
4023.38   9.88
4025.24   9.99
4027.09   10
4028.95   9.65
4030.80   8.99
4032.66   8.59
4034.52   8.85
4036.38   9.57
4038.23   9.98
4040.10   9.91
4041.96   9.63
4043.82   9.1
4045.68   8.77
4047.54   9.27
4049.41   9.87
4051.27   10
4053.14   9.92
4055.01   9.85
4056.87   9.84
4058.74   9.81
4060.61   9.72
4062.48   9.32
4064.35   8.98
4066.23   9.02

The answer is -4.8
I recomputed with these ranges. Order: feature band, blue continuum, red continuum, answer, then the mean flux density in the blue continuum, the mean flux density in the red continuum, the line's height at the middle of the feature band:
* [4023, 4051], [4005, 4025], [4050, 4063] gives 0.87 angstrom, 9.76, 9.8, 9.78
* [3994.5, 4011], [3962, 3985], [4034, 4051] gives -4.96 angstrom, 5.74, 9.48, 7.32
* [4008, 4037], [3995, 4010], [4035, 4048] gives -0.48 angstrom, 9.49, 9.45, 9.47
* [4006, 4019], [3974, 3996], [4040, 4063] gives -1.10 angstrom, 8.54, 9.61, 8.98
